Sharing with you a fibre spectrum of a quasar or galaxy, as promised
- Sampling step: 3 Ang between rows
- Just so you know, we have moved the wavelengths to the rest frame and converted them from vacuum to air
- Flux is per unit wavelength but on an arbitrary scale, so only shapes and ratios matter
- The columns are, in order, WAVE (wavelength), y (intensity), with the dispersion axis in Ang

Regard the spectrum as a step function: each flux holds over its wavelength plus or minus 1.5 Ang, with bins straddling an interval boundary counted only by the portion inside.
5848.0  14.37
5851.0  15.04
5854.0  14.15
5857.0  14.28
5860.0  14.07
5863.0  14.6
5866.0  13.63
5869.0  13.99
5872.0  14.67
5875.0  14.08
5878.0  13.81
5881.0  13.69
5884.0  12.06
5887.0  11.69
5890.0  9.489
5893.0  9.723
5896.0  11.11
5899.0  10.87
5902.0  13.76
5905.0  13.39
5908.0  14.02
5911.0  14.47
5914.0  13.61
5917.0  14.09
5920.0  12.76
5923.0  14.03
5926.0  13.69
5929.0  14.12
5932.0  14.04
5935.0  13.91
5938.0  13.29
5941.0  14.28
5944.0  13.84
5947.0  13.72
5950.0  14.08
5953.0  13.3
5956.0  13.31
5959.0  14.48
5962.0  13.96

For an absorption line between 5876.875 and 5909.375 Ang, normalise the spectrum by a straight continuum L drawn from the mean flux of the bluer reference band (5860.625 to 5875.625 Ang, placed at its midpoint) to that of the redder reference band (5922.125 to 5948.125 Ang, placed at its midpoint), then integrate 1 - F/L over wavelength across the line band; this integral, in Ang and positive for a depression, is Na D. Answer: 4.5 Ang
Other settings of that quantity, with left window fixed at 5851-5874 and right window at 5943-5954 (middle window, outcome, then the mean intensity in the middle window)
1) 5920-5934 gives 0.04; 13.8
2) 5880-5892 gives 2.17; 11.6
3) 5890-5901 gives 2.73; 10.6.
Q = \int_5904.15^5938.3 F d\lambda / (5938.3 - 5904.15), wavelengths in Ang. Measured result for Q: 13.8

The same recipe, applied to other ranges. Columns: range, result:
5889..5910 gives 11.9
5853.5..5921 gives 13.1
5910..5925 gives 13.8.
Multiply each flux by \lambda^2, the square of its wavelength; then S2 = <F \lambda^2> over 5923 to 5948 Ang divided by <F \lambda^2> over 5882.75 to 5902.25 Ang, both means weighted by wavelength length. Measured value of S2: 1.3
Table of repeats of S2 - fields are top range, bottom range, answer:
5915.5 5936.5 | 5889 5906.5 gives 1.22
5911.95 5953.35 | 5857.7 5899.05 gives 1.10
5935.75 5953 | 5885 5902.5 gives 1.28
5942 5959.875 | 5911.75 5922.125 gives 1.03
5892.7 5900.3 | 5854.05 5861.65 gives 0.76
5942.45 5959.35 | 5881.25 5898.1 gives 1.27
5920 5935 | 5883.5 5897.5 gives 1.31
